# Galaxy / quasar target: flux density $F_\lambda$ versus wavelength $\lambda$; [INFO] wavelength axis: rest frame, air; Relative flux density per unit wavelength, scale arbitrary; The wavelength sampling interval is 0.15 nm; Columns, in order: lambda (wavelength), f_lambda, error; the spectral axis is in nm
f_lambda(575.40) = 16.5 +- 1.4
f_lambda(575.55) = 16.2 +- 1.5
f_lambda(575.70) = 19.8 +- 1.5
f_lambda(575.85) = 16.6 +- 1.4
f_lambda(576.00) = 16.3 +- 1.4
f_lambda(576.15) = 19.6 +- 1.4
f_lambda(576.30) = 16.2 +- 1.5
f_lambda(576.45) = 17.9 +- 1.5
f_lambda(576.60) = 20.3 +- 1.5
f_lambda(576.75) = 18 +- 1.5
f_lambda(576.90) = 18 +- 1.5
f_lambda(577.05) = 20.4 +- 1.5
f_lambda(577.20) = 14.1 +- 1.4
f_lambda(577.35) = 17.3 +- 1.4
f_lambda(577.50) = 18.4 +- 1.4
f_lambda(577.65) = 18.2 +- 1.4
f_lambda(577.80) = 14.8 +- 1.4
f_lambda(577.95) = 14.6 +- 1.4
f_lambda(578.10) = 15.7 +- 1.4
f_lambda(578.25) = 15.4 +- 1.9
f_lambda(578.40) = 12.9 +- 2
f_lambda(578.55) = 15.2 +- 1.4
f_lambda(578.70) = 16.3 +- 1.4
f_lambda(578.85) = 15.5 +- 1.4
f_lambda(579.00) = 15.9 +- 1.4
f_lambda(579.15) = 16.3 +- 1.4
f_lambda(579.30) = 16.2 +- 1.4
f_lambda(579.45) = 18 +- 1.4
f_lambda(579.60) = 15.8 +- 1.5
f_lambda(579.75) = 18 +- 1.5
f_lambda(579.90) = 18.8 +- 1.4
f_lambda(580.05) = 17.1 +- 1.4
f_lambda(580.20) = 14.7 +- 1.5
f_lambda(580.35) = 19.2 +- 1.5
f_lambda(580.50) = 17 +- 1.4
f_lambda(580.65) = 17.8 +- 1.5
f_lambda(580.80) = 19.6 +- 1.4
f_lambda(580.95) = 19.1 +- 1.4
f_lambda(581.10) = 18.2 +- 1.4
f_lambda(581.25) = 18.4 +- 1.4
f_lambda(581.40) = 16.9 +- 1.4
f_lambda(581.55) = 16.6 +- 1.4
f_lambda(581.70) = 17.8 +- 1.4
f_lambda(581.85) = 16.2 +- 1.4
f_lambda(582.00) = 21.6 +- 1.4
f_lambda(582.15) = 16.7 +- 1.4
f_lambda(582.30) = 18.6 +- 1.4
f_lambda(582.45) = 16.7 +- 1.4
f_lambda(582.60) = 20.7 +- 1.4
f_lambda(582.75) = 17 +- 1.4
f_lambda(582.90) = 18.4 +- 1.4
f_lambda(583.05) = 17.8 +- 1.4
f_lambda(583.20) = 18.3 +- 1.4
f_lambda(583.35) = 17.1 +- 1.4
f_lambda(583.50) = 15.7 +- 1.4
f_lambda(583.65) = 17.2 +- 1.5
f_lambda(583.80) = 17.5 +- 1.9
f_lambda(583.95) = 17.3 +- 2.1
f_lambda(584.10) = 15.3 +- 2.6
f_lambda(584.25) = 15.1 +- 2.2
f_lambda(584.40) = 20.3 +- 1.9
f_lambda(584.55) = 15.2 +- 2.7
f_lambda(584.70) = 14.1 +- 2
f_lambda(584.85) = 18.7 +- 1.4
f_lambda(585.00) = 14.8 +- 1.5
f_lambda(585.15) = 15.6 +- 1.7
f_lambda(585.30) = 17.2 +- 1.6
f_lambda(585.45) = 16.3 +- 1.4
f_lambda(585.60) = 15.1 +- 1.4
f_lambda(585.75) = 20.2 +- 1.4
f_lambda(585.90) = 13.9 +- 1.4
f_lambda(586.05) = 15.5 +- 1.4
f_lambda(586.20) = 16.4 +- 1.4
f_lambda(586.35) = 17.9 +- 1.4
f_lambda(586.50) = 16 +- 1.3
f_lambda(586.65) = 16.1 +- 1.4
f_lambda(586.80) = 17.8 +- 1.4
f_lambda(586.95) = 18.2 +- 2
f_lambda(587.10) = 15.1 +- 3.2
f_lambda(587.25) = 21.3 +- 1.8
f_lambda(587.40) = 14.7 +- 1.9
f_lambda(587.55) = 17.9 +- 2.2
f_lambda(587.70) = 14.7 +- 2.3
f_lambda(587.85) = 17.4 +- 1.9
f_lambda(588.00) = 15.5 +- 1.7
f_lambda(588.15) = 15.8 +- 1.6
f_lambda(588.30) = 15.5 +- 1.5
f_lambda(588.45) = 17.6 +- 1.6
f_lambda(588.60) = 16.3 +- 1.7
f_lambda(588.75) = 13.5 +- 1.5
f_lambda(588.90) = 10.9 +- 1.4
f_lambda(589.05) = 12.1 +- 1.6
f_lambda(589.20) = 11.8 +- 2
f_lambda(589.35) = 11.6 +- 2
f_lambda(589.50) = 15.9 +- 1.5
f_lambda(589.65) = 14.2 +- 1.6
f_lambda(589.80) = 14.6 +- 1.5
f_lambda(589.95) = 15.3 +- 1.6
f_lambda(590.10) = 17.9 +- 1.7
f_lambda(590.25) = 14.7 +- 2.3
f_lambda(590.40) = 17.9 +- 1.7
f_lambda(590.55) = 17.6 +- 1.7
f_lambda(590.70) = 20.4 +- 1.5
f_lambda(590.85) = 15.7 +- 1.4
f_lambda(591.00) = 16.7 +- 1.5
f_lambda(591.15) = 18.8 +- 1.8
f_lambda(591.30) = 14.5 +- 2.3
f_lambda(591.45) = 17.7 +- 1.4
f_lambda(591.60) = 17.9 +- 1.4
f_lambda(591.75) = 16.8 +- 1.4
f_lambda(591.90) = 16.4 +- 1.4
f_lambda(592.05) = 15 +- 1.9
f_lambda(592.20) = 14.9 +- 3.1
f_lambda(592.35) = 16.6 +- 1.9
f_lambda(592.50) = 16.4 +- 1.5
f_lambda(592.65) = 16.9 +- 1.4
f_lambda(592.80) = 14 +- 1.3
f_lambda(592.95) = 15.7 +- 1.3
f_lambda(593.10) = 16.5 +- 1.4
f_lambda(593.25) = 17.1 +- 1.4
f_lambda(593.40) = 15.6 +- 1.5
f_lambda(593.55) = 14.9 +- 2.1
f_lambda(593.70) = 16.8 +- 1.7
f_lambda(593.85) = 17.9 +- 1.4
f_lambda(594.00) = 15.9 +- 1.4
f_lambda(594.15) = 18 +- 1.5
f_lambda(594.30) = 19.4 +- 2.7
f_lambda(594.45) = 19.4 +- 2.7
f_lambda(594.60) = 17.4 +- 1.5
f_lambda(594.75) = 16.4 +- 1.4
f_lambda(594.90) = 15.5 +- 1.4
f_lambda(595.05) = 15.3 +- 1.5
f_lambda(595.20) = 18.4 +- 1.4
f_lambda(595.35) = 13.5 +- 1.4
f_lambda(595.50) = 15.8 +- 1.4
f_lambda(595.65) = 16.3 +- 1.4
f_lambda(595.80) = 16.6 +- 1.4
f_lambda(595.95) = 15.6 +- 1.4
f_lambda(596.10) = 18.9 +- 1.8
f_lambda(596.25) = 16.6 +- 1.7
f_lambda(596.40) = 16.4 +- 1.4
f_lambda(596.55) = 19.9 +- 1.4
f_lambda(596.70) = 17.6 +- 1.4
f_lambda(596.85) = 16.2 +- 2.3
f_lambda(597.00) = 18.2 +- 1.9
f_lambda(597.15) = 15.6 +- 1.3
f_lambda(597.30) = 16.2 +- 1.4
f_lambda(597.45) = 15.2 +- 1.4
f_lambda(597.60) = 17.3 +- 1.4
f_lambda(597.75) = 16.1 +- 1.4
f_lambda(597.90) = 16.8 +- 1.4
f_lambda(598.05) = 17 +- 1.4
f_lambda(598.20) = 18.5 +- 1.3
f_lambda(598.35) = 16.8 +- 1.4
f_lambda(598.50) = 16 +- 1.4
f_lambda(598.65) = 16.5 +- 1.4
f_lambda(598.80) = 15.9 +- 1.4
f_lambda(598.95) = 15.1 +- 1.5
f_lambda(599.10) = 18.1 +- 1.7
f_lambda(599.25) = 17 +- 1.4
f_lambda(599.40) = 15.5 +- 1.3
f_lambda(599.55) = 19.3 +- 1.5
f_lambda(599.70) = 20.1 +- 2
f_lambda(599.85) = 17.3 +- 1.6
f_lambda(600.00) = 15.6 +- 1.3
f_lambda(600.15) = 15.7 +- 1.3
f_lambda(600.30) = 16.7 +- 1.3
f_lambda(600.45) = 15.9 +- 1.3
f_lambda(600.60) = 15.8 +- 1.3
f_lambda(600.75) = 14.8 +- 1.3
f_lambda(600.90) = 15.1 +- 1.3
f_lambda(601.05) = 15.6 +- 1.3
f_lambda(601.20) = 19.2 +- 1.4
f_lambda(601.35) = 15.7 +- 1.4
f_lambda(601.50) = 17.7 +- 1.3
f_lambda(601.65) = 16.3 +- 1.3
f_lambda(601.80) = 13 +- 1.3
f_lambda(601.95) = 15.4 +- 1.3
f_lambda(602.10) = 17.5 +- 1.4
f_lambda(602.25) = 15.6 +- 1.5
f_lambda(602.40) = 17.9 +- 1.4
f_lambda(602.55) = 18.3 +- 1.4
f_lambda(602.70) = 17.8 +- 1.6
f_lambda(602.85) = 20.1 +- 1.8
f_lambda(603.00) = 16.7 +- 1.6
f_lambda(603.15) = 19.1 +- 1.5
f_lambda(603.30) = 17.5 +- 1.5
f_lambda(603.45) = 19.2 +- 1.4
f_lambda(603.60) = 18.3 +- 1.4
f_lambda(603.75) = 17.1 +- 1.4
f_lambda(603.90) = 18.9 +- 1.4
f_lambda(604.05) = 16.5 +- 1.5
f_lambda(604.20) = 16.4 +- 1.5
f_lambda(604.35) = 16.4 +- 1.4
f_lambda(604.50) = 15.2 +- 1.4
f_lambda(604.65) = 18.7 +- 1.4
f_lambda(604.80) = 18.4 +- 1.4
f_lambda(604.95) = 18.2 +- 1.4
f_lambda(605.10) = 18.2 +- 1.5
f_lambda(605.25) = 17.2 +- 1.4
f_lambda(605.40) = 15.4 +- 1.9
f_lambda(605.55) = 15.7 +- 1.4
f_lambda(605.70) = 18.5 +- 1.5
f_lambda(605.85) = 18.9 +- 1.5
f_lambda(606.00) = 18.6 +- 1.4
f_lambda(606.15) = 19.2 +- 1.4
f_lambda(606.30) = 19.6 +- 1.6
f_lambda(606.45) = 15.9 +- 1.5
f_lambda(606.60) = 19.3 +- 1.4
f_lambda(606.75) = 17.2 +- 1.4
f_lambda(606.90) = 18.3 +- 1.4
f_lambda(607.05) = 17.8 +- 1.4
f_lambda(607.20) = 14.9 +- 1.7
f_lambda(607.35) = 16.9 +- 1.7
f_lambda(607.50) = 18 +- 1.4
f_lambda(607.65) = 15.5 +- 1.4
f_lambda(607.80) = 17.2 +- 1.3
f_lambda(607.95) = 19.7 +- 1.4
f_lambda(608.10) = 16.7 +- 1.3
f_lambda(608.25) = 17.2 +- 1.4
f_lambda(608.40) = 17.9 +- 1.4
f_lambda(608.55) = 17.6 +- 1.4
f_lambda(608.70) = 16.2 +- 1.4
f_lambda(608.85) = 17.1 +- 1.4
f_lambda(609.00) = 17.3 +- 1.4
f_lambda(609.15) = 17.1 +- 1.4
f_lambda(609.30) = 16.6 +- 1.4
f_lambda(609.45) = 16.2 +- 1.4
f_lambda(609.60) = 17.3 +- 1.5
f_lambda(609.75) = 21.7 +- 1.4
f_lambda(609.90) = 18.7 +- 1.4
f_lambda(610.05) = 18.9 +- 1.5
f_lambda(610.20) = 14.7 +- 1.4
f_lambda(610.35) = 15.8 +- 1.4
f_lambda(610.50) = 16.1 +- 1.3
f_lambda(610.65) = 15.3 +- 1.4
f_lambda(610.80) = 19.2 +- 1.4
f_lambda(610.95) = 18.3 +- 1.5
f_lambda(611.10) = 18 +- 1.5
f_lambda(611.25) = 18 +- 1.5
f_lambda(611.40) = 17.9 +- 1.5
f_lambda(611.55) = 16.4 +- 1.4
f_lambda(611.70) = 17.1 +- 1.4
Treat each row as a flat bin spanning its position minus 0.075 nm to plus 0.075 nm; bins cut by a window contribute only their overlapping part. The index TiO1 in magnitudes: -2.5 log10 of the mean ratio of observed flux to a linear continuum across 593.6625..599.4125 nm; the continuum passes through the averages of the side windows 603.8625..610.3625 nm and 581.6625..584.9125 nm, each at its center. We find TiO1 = 0.039 mag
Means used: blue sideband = 17.4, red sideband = 17.5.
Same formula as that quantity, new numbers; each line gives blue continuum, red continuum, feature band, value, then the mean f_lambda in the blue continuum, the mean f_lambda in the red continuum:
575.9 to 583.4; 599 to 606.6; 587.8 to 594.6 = 0.08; 17.3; 17.2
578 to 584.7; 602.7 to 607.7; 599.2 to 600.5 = 0.03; 17.1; 17.6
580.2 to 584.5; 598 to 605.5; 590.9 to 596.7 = 0.04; 17.7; 17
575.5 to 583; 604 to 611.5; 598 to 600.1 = 0.02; 17.3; 17.4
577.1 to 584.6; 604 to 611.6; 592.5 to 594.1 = 0.07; 17.1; 17.4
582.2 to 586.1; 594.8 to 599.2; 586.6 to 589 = 0.05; 16.9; 16.6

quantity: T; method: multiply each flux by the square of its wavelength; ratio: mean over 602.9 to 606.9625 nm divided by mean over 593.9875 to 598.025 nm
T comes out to 1.1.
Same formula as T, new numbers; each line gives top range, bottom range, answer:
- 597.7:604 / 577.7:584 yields 1.06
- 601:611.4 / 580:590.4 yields 1.13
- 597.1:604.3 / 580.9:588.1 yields 1.04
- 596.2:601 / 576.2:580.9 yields 1.06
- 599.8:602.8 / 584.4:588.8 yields 1.05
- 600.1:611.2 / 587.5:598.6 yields 1.11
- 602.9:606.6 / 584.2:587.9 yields 1.13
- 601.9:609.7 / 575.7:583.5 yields 1.10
